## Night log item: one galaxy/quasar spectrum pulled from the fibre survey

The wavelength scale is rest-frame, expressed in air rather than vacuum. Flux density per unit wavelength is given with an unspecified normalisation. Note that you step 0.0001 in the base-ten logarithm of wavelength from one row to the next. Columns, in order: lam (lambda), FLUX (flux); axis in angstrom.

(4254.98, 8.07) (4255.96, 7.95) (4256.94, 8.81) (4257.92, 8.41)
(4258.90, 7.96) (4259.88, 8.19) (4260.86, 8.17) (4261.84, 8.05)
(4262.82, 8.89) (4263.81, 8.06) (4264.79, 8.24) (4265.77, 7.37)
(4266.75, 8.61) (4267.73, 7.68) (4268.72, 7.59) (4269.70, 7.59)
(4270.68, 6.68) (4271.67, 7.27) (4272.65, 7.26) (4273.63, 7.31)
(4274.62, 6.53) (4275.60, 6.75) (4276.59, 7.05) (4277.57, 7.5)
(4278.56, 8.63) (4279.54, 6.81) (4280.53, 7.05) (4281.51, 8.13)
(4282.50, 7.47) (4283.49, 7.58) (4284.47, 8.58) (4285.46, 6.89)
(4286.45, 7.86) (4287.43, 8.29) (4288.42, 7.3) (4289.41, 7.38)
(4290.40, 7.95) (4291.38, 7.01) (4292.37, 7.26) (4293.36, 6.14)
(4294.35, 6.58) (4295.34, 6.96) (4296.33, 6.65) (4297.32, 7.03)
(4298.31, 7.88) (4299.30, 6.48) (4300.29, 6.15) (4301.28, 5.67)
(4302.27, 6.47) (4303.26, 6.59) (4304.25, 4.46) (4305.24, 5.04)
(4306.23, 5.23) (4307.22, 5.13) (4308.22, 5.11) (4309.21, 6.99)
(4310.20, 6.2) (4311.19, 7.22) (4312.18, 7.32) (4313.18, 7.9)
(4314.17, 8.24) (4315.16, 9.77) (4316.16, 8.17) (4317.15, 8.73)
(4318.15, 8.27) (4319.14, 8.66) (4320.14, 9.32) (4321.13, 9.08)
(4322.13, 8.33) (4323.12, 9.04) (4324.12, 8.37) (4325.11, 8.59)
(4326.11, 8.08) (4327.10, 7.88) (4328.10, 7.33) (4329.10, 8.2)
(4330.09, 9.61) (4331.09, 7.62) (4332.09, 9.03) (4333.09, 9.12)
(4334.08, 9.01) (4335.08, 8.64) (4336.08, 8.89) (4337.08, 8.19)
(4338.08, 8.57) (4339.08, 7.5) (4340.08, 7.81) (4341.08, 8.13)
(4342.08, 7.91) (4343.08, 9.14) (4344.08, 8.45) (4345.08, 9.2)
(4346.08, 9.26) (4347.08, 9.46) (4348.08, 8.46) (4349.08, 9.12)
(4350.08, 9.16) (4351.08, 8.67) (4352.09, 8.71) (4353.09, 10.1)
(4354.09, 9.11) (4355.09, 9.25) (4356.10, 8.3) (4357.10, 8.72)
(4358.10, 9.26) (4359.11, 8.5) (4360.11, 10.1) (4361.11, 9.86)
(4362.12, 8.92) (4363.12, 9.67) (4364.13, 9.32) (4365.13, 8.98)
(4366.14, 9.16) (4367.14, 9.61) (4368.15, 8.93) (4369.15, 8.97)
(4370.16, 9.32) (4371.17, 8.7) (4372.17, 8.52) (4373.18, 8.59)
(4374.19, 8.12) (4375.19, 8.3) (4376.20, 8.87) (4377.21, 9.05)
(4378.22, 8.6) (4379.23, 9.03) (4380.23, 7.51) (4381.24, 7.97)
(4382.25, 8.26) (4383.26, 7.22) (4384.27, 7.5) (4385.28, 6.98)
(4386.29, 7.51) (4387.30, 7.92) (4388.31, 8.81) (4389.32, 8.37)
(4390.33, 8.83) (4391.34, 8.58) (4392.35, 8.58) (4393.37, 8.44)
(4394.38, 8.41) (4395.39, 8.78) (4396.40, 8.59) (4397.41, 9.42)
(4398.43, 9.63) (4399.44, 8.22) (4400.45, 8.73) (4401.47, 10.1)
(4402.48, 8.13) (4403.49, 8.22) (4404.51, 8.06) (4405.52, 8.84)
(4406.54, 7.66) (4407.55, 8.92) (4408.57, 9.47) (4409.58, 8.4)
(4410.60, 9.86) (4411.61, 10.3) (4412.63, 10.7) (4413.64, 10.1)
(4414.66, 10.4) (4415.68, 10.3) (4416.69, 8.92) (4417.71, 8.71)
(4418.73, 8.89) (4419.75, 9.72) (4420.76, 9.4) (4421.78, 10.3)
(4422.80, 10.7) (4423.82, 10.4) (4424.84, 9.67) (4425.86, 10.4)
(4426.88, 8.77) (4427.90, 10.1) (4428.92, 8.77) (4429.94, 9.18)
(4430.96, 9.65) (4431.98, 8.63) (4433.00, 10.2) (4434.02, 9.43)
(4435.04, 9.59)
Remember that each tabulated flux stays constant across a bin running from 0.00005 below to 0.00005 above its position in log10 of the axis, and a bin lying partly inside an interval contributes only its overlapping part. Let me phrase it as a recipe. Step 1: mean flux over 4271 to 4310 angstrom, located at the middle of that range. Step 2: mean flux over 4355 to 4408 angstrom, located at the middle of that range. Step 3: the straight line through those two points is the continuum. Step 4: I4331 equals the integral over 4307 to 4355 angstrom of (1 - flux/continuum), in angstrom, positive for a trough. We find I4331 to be -4.41 angstrom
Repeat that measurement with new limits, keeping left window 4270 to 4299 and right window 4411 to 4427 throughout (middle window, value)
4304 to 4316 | 1.79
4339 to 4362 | -0.90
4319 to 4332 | -0.64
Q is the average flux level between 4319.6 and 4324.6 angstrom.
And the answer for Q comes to 8.82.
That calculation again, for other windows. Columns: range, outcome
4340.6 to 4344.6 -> 8.41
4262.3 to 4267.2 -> 8.23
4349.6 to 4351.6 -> 8.88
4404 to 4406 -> 8.45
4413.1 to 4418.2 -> 9.7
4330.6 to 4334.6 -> 8.7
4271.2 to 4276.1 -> 7.02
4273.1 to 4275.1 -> 6.92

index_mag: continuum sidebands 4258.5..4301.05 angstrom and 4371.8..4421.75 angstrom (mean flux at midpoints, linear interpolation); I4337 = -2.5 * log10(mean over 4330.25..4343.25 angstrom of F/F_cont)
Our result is -0.046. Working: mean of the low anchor 7.45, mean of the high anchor 8.76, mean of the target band 8.43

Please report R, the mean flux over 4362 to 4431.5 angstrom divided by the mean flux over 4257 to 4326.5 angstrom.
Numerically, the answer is 1.20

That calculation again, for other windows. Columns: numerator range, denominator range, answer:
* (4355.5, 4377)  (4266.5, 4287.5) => 1.20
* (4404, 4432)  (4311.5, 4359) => 1.10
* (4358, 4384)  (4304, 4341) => 1.12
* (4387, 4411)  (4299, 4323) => 1.22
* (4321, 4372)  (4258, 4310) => 1.23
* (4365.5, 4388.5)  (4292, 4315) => 1.29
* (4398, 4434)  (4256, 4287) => 1.22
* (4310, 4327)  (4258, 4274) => 1.07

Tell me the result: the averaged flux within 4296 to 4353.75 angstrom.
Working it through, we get 7.93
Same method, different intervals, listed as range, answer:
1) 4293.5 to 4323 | 7.11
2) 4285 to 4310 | 6.57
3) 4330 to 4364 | 8.86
